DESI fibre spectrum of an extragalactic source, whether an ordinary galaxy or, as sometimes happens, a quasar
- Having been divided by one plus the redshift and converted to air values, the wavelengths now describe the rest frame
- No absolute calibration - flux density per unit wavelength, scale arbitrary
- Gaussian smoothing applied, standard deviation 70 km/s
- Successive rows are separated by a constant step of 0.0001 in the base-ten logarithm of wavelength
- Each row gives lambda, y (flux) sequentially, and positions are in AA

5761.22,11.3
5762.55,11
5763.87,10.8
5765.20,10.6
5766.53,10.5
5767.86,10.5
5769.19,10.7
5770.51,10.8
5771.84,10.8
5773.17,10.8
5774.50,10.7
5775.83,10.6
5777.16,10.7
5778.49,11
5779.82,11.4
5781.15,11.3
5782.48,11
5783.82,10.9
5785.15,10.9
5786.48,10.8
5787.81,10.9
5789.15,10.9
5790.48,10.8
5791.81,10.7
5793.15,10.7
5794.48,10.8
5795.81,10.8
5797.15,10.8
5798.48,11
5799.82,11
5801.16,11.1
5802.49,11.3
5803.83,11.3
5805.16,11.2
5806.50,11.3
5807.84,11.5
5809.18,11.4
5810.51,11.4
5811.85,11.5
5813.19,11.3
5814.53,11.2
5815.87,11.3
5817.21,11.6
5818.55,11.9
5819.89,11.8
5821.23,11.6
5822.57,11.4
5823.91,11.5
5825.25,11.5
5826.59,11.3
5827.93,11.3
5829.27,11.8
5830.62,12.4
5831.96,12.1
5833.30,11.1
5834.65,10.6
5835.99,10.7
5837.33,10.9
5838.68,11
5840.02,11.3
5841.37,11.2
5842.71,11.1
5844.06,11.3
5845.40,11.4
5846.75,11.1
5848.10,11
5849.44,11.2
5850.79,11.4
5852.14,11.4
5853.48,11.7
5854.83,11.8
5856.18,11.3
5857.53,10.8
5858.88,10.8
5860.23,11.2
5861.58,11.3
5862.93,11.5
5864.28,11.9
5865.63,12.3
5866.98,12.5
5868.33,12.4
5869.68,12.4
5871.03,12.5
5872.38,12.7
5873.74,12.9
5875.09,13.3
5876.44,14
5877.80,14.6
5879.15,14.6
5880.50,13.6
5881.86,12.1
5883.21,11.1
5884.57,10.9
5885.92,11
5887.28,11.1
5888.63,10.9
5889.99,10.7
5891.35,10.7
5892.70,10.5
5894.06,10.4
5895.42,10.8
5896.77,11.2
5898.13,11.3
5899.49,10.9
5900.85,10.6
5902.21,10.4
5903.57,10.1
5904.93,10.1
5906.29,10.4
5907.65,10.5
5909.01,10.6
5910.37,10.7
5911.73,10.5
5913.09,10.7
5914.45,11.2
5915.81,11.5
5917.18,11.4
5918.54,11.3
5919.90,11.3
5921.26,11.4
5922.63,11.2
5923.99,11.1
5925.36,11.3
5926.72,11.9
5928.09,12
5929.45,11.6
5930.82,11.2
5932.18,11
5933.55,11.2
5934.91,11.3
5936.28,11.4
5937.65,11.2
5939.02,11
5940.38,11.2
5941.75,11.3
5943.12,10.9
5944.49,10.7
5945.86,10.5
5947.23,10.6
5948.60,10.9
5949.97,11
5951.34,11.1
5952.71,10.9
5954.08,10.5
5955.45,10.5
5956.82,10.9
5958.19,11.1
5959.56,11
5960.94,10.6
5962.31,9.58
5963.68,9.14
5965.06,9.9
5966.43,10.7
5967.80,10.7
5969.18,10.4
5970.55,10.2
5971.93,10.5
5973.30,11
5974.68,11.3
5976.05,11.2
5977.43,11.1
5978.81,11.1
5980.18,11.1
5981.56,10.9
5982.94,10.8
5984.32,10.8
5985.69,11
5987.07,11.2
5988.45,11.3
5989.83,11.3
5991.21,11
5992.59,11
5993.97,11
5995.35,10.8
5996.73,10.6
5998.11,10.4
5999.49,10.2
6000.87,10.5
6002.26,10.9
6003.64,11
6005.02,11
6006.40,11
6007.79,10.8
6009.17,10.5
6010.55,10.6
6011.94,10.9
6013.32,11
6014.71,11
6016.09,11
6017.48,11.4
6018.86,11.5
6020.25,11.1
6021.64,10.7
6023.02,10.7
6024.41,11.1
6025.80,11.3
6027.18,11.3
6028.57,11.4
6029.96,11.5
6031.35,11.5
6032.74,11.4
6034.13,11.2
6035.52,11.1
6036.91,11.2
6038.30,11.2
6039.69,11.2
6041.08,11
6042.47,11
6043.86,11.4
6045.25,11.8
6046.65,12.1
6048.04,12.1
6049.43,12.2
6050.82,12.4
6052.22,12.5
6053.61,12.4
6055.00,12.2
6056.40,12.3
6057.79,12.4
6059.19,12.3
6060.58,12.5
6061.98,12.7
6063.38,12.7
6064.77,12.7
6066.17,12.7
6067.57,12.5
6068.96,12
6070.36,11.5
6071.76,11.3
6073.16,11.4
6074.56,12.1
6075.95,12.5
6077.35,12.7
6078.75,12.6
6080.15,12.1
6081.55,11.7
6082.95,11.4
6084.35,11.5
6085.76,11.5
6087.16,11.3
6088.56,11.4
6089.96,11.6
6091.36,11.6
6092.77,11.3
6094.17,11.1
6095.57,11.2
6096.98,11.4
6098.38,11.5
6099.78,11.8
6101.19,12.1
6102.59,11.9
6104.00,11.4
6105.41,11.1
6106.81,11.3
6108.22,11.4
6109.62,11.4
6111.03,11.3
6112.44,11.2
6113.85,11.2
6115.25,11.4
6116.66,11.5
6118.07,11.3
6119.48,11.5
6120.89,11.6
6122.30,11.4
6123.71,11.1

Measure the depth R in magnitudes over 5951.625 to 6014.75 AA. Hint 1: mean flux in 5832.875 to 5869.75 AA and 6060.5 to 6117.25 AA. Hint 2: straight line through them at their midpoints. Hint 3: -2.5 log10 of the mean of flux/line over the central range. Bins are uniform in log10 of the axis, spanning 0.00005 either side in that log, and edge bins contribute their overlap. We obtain 0.08 mag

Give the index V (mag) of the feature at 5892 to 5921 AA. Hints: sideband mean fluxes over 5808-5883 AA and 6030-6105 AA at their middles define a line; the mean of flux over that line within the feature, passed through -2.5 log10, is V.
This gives 0.09 mag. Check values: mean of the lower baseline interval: 11.8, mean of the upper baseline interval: 11.8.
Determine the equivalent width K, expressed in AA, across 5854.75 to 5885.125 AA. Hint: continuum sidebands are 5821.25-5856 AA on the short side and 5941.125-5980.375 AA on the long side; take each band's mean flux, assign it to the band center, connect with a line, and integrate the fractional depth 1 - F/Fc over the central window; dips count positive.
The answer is -3.0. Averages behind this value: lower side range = 11.3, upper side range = 10.7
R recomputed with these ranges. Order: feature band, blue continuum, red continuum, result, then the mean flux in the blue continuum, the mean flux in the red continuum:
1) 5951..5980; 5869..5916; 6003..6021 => 0.05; 11.5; 11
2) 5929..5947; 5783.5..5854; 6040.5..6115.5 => 0.04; 11.2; 11.8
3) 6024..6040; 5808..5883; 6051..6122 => 0.05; 11.8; 11.8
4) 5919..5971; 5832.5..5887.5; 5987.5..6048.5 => 0.05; 11.8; 11.1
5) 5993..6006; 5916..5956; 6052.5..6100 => 0.08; 11.1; 11.9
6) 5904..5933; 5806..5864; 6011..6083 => 0.04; 11.4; 11.7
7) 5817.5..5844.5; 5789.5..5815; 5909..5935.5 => -0.02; 11.1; 11.2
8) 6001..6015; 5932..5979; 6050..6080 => 0.06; 10.8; 12.3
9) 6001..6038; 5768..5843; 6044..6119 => 0.06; 11.2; 11.8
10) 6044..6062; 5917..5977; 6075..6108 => -0.07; 10.9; 11.7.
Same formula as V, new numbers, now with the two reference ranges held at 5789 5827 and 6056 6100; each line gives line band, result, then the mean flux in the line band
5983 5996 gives 0.06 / 11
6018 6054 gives 0.03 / 11.5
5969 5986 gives 0.07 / 10.9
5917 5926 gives 0.02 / 11.3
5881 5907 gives 0.06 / 10.8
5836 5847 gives 0.02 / 11.1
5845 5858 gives 0.00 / 11.3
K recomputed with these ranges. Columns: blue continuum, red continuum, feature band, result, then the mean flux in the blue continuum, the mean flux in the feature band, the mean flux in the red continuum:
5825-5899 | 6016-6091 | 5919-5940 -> 0.6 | 11.6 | 11.3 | 11.8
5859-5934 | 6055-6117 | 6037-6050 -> 0.2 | 11.5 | 11.5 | 11.8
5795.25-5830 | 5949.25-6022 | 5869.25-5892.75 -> -2.3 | 11.4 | 12.2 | 10.8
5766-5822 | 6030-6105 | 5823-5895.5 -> -2.6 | 11.1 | 11.7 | 11.8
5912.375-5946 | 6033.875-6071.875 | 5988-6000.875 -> 0.9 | 11.2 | 10.8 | 12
